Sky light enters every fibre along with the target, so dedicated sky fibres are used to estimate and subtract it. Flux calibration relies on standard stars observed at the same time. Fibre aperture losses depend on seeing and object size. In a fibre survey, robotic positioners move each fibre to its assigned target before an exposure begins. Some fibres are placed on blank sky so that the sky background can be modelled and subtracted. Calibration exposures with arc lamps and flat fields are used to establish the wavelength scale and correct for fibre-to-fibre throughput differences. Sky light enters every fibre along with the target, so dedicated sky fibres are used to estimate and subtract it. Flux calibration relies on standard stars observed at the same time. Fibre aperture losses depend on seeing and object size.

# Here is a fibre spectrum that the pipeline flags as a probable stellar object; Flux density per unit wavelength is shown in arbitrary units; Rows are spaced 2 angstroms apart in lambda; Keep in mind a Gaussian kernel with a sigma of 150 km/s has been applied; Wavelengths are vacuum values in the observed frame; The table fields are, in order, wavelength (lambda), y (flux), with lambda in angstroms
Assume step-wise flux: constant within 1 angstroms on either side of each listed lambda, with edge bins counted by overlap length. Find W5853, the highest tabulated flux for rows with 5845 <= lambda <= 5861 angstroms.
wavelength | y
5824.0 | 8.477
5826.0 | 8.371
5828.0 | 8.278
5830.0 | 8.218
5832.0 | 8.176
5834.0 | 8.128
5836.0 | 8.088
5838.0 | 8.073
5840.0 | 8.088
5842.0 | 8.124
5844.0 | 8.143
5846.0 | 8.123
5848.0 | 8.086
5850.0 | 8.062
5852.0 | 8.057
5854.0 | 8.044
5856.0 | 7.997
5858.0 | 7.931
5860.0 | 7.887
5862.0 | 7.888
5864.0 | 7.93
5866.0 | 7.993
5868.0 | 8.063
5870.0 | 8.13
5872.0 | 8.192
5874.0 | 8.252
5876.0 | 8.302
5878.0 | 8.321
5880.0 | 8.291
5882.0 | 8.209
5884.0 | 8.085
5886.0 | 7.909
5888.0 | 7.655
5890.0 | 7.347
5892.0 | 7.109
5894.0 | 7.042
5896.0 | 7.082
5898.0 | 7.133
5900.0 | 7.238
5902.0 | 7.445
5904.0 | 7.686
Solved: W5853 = 8.123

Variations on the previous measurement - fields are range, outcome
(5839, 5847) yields 8.143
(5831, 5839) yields 8.176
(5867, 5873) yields 8.192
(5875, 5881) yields 8.321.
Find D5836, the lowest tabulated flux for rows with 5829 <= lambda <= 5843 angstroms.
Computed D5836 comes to 8.073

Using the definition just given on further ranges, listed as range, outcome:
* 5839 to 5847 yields 8.088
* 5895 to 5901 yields 7.082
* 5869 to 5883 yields 8.13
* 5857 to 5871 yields 7.887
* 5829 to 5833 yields 8.176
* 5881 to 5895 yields 7.042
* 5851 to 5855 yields 8.044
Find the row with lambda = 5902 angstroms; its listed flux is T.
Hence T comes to 7.445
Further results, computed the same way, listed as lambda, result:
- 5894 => 7.042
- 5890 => 7.347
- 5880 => 8.291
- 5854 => 8.044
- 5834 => 8.128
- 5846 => 8.123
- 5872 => 8.192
